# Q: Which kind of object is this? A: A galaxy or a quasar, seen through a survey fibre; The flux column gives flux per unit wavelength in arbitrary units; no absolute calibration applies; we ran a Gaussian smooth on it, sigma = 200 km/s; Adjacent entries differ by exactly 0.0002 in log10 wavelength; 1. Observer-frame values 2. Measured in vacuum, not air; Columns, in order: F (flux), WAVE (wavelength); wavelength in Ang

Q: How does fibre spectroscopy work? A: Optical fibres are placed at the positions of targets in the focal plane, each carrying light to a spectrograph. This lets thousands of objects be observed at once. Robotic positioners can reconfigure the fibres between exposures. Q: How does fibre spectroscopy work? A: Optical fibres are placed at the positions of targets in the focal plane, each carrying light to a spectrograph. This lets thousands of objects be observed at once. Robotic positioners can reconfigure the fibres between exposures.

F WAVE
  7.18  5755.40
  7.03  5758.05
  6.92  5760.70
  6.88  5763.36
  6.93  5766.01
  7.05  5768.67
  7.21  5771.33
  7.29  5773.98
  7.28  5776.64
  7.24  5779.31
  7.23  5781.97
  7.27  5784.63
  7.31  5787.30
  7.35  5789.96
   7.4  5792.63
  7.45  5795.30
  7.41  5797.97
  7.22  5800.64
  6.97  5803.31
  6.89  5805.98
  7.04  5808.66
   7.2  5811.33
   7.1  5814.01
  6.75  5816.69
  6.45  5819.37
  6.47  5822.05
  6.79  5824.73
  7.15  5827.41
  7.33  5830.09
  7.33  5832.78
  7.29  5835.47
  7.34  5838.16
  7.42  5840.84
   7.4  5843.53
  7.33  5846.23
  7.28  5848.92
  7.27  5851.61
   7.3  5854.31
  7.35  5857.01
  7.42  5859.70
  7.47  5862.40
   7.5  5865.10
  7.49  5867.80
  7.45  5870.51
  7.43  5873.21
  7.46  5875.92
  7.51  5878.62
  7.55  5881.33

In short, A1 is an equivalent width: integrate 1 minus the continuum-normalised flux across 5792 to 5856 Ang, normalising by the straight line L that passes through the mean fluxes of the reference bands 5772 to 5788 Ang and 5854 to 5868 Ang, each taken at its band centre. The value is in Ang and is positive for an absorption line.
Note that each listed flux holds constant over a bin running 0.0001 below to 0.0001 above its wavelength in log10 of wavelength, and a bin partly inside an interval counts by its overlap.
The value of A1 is 1.8 Ang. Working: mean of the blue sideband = 7.27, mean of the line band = 7.15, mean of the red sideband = 7.43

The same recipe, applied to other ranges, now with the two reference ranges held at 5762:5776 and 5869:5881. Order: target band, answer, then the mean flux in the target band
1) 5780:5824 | 0.7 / 7.09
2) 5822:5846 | 0.3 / 7.21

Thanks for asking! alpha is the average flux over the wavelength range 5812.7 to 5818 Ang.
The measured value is 6.92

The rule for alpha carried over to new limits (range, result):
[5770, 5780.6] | 7.25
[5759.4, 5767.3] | 6.91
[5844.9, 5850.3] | 7.31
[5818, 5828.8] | 6.72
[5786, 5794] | 7.35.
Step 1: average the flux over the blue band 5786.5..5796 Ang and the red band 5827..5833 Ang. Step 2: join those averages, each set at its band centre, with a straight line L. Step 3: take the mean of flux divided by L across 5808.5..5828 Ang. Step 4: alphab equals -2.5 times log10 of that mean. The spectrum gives 0.07 mag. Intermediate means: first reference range 7.38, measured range 6.85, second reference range 7.28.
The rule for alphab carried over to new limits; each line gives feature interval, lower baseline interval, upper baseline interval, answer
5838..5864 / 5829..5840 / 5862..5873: 0.005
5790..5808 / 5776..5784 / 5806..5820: -0.024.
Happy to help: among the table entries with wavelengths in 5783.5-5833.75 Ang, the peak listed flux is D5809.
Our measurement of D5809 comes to 7.45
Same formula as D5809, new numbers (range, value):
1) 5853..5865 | 7.47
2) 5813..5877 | 7.5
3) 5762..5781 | 7.29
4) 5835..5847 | 7.42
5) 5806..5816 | 7.2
